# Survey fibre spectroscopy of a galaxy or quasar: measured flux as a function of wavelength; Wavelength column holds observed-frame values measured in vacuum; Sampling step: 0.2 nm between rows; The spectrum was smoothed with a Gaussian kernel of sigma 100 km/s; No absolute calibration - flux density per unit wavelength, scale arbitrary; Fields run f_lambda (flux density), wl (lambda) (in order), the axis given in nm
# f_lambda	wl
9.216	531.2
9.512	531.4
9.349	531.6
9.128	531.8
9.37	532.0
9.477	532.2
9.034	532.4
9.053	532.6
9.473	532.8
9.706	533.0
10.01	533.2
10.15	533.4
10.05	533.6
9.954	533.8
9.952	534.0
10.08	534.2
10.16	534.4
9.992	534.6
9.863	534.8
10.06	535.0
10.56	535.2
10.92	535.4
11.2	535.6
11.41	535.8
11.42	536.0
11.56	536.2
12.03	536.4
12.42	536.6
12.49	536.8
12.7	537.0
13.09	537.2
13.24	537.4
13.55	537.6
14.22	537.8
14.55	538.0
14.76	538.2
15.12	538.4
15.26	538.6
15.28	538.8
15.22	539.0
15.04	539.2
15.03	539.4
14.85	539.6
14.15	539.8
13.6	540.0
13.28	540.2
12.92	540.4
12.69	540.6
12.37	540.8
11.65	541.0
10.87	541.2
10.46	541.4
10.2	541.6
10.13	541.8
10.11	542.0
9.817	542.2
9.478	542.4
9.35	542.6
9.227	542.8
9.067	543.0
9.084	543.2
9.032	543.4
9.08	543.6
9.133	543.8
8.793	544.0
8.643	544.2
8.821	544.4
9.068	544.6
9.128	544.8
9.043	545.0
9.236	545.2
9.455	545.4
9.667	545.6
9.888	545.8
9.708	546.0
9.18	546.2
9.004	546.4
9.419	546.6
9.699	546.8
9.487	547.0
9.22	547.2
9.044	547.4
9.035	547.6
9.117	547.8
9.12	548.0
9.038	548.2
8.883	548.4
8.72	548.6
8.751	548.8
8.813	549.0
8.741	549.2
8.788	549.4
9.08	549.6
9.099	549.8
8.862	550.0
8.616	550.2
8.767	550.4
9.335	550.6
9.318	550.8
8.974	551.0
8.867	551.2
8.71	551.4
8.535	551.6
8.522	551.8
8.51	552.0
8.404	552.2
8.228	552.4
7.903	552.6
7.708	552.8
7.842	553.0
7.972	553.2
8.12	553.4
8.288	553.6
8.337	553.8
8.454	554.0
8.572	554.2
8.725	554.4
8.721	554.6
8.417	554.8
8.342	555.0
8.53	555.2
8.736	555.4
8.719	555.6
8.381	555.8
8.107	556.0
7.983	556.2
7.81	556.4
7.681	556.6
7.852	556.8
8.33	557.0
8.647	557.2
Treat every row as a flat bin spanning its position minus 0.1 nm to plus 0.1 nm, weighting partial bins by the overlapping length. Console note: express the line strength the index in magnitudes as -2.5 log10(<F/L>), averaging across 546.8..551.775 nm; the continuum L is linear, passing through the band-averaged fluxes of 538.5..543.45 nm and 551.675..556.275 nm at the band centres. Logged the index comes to 0.08 mag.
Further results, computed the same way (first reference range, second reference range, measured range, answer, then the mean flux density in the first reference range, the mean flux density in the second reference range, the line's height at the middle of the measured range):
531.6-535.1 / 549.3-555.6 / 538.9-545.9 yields -0.17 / 9.72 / 8.56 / 9.17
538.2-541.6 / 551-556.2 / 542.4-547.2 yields 0.25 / 13.5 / 8.39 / 11.7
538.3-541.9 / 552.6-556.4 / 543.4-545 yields 0.30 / 13.2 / 8.31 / 11.8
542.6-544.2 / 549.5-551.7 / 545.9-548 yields -0.03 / 9.05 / 8.92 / 8.99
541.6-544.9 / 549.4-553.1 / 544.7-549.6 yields -0.03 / 9.28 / 8.63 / 8.96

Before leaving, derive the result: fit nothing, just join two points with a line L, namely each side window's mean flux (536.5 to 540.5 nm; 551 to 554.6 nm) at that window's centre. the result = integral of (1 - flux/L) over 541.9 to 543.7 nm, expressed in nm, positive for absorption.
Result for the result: 0.43 nm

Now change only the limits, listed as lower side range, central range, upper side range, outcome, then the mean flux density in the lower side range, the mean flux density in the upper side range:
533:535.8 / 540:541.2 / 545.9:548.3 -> -0.34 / 10.3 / 9.26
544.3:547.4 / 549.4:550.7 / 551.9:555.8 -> -0.02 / 9.33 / 8.34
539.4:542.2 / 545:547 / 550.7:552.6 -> 0.19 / 12.1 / 8.63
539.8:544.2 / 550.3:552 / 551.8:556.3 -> 0.00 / 10.5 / 8.32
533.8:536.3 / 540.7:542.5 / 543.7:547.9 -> -0.15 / 10.6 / 9.23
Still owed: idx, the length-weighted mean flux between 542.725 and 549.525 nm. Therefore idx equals 9.12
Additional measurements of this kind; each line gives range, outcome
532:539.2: 11.7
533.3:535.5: 10.2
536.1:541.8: 13.3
